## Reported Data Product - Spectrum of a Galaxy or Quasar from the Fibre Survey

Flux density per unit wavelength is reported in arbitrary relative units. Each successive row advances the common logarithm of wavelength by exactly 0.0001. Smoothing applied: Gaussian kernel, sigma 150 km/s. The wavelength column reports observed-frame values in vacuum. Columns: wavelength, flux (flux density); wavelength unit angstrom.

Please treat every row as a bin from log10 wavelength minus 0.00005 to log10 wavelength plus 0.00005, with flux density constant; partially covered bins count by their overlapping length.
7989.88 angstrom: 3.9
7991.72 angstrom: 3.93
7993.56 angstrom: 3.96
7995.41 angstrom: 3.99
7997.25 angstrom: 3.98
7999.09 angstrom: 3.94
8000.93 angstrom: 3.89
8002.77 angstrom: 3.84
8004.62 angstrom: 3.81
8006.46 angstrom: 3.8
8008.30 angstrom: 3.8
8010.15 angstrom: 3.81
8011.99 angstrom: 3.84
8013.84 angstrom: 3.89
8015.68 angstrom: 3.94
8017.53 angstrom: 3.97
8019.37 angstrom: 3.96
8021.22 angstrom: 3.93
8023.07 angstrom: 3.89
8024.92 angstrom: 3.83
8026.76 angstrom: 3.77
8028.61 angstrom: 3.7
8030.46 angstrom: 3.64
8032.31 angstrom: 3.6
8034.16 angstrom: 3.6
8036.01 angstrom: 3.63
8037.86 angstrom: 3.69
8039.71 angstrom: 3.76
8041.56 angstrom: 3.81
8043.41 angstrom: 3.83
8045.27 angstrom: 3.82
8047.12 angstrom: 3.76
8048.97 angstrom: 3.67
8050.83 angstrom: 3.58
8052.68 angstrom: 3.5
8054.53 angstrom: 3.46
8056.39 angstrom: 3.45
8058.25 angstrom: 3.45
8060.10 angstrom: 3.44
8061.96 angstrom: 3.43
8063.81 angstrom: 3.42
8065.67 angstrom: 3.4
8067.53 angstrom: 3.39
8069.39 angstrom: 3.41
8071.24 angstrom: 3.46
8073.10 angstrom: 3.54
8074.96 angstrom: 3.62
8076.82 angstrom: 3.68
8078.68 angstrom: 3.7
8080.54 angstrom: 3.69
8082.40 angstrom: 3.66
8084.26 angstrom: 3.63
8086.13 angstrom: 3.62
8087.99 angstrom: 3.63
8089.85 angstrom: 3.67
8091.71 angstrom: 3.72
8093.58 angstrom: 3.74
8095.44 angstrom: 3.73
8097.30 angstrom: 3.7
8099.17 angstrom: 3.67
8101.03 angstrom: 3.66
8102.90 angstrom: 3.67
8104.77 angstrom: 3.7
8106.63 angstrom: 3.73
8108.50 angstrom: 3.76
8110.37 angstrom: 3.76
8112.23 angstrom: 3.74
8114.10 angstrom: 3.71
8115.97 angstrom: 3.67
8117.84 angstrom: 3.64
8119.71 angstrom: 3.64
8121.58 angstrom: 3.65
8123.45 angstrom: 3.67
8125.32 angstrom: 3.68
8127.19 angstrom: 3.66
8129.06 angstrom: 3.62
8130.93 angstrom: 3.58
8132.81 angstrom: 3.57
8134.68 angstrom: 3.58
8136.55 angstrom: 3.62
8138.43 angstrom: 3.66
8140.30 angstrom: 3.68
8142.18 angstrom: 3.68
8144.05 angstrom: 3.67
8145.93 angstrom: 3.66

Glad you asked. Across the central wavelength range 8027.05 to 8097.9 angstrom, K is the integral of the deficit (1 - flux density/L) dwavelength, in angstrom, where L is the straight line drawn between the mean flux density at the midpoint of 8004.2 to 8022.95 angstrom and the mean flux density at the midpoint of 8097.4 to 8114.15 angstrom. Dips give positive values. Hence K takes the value 3.3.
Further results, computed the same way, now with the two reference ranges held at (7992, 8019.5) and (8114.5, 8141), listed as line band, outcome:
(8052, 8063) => 0.96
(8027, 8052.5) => 0.85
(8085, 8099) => 0.10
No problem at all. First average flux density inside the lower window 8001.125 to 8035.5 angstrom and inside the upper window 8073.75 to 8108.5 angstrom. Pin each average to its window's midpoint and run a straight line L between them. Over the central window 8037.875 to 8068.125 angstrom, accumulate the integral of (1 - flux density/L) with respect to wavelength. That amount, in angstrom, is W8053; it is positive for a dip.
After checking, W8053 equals 1.4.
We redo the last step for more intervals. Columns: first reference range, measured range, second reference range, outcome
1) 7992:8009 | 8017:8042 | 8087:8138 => 0.5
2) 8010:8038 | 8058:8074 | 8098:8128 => 1.3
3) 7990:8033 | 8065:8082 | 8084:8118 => 0.9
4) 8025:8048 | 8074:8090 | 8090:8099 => 0.3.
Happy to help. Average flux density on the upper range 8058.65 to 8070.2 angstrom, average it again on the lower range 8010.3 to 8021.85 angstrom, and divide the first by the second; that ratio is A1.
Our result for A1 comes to 0.9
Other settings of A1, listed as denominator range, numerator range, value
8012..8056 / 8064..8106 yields 0.97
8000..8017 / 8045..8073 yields 0.91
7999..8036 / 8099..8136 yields 0.96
